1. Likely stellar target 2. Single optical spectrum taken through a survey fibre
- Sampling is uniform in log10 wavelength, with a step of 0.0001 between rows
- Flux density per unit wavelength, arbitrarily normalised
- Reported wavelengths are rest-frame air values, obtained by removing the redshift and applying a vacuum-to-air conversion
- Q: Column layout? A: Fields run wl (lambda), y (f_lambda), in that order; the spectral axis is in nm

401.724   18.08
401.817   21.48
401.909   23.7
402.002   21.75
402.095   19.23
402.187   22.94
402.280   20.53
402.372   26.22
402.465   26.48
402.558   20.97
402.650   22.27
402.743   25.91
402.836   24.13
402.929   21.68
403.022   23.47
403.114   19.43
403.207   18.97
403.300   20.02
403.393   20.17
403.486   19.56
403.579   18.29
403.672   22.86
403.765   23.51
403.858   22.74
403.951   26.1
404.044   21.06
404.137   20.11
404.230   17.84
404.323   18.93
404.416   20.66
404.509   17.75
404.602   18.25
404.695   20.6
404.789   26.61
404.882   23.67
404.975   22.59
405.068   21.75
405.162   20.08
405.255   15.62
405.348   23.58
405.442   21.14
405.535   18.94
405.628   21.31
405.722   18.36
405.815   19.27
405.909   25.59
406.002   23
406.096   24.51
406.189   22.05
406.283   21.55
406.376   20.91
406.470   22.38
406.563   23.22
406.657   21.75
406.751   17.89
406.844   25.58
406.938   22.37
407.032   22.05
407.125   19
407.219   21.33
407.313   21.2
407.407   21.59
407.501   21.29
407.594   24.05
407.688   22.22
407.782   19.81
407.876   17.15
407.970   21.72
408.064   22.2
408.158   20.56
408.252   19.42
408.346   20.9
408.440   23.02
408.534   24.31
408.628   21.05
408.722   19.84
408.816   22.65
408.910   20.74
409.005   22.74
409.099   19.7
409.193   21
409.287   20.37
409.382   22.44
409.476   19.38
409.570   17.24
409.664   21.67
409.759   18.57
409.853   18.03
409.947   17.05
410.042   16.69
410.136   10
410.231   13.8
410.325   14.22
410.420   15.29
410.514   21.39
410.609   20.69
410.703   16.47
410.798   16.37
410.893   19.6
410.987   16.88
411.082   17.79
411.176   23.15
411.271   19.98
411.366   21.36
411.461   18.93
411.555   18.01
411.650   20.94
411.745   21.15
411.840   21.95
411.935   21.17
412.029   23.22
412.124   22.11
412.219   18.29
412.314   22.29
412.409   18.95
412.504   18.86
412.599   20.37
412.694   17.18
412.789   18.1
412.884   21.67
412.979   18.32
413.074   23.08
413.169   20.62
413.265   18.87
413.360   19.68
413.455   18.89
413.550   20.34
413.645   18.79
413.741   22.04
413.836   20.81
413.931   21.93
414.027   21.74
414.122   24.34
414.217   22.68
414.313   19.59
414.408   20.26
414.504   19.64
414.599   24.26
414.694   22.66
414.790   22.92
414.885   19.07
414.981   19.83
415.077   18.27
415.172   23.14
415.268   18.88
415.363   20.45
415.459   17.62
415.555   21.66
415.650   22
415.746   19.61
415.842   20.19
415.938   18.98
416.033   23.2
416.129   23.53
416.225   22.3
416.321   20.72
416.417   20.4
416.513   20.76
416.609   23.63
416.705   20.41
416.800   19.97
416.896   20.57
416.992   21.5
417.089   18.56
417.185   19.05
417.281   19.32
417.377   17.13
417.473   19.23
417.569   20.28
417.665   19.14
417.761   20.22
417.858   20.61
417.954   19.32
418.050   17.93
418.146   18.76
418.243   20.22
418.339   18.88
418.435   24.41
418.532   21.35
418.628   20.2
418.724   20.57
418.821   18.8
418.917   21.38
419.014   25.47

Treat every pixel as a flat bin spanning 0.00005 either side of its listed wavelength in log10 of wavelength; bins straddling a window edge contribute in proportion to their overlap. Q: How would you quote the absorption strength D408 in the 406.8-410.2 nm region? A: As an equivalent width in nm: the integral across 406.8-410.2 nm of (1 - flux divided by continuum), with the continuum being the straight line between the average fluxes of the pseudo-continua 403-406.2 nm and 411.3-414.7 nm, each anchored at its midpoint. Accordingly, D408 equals 0.06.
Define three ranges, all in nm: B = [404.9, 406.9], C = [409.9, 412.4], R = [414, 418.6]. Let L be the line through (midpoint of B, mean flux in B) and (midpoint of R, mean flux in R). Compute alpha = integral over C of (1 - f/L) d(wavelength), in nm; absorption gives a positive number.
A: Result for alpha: 0.27 nm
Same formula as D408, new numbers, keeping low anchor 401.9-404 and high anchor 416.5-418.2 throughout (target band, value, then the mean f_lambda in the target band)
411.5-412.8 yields 0.026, 20.2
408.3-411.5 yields 0.276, 19.2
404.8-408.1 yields 0.014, 21.5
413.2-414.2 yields -0.021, 20.8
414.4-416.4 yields -0.081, 20.9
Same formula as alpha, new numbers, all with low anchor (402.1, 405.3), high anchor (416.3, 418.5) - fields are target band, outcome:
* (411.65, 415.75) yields -0.04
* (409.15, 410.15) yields 0.11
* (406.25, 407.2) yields -0.02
